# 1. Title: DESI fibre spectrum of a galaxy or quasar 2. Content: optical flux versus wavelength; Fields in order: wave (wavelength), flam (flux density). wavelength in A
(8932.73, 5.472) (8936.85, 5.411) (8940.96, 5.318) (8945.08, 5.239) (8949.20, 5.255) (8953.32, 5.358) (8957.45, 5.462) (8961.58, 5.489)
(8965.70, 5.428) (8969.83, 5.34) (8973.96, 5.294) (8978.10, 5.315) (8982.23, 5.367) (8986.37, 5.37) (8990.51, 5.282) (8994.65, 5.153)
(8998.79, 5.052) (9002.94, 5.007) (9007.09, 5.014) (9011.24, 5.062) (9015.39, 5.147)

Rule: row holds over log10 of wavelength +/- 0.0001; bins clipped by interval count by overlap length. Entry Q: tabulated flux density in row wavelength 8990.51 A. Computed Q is 5.282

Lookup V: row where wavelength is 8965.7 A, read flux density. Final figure 5.428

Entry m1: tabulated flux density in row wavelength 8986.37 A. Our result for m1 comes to 5.37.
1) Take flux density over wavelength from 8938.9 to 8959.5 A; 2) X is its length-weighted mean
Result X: 5.33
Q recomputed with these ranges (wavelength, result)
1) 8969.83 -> 5.34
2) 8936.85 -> 5.411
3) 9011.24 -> 5.062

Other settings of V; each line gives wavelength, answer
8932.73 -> 5.472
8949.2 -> 5.255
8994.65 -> 5.153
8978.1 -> 5.315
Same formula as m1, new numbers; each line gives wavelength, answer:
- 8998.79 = 5.052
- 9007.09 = 5.014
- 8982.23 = 5.367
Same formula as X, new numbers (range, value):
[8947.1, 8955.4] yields 5.3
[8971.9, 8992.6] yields 5.32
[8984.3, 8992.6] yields 5.33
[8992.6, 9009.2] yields 5.05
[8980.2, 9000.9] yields 5.24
